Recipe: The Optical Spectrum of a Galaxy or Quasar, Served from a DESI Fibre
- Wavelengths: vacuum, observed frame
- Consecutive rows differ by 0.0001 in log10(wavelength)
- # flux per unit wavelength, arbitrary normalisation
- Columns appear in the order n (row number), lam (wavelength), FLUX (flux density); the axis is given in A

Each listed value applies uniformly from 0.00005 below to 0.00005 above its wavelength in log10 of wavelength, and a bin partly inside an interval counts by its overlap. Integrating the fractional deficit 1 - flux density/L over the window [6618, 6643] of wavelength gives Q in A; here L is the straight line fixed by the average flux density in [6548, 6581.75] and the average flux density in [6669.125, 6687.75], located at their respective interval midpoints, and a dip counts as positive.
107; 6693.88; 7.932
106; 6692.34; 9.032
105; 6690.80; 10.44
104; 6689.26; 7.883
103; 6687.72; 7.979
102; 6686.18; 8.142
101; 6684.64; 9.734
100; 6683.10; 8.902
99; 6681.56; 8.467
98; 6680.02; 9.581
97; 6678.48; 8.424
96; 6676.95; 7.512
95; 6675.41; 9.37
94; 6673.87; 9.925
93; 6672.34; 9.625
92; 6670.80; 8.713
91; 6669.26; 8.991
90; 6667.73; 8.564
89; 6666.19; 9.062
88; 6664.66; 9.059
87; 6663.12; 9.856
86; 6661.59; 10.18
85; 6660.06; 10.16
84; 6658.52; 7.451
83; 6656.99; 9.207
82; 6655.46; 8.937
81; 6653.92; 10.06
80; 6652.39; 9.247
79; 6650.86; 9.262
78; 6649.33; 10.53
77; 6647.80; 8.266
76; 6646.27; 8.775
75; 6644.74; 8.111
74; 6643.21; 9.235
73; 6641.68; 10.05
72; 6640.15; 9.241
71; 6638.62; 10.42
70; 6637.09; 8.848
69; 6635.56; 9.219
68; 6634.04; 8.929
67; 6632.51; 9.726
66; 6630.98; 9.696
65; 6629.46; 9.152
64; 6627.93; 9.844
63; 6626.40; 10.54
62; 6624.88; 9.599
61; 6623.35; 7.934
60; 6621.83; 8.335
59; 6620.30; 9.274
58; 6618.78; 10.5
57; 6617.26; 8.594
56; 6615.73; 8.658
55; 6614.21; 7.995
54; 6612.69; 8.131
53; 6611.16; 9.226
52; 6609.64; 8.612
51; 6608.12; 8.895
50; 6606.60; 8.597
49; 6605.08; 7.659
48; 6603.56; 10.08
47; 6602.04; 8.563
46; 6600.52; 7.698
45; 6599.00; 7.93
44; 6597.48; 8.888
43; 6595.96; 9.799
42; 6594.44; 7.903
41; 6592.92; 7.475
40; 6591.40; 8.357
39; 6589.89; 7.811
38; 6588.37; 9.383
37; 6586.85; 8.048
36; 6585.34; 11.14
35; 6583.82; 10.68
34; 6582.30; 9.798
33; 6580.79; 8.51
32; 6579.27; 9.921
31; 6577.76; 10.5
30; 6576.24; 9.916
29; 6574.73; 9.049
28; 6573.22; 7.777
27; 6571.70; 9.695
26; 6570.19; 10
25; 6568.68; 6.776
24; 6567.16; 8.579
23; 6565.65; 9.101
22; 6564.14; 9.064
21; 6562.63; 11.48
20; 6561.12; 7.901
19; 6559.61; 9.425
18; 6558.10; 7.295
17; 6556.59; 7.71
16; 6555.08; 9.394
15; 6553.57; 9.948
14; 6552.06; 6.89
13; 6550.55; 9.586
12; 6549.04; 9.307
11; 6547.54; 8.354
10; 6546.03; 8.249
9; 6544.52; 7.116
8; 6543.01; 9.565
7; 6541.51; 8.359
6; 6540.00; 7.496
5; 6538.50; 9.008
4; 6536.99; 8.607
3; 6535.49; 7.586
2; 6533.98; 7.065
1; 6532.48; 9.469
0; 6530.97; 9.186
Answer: -1.4 A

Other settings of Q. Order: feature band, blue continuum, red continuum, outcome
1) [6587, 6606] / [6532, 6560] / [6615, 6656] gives 1.0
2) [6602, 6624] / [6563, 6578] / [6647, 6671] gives 1.0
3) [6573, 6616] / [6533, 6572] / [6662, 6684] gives -0.7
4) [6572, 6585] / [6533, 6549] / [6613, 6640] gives -1.4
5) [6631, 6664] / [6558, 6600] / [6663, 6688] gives -1.4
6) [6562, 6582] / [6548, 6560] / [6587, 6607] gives -1.6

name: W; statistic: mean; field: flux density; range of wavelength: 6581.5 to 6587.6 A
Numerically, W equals 9.91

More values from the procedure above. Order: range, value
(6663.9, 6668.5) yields 8.91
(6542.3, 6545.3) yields 8.3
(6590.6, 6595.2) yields 7.92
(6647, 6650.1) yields 9.4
